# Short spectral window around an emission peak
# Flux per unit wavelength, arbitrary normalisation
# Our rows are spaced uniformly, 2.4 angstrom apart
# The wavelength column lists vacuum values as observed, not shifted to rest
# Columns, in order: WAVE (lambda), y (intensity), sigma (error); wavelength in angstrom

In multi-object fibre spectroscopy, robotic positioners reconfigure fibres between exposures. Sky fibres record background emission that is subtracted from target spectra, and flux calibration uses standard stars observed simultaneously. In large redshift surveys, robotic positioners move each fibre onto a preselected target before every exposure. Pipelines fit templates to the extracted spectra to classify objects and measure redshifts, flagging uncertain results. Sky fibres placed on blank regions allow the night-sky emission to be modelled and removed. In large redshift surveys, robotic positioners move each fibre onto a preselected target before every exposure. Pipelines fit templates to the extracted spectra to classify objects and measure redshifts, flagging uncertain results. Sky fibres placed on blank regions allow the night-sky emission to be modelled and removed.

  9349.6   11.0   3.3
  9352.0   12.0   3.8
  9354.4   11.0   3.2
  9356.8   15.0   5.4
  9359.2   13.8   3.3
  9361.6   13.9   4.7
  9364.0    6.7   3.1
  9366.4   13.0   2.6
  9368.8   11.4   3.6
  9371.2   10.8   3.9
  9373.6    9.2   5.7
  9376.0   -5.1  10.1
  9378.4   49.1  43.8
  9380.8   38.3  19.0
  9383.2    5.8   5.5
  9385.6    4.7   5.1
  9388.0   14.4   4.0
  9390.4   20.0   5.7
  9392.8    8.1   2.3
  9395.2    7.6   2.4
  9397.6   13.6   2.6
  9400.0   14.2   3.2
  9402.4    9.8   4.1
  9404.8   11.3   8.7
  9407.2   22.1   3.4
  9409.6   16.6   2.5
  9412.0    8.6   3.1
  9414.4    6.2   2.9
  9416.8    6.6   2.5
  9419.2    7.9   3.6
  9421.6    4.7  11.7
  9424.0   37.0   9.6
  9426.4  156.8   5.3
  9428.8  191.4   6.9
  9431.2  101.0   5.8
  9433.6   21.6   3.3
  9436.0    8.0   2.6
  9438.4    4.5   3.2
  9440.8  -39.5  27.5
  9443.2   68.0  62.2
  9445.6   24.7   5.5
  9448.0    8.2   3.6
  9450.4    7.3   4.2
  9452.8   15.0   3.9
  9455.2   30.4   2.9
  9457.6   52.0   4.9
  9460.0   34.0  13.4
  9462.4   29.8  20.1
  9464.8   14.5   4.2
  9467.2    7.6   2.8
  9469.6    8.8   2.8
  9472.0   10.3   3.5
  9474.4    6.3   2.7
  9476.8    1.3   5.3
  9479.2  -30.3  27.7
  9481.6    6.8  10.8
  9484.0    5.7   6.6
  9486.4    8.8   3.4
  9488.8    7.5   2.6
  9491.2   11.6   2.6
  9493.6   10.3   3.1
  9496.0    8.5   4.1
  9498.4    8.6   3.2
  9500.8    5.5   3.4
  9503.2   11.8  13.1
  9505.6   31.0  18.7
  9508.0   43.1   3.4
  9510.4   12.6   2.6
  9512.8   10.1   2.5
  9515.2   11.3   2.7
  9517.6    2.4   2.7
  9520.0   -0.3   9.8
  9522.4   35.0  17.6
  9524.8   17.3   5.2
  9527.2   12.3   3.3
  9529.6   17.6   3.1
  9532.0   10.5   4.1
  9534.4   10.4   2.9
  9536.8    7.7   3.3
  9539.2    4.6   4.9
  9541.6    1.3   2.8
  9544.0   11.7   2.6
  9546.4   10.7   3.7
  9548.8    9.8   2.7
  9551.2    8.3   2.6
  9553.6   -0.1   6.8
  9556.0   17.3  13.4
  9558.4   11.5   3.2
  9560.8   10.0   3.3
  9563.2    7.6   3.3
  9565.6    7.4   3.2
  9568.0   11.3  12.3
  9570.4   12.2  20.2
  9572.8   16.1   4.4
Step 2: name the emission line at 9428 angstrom H-alpha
